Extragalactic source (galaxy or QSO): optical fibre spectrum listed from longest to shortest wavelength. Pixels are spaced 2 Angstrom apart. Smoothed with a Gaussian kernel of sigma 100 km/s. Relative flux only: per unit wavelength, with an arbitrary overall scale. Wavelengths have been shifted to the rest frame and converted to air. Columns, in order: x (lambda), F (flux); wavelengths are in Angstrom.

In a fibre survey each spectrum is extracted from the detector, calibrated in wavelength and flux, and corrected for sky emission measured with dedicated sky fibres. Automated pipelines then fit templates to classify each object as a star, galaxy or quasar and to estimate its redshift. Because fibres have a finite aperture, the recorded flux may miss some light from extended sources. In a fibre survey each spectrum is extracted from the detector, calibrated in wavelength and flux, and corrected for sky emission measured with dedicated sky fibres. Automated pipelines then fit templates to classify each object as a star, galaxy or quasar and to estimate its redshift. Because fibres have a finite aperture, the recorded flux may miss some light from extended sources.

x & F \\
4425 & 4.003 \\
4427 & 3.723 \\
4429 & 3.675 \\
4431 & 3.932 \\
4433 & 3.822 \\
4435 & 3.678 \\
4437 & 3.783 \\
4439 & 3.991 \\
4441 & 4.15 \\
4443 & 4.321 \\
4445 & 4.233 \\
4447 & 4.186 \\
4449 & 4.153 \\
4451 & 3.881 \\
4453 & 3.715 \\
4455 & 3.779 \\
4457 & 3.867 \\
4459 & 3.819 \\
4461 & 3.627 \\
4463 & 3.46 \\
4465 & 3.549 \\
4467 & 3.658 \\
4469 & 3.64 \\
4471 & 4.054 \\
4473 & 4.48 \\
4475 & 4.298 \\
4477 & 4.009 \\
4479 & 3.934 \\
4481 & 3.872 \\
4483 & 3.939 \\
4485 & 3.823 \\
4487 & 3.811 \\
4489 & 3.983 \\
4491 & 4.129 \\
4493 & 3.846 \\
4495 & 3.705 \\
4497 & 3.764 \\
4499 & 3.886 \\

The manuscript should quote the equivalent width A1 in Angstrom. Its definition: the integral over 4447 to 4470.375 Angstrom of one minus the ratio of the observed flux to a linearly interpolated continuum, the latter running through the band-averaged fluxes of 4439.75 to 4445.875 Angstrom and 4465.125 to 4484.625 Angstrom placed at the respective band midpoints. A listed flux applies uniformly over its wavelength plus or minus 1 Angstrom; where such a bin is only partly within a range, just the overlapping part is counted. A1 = 1.9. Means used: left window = 4.22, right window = 3.96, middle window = 3.76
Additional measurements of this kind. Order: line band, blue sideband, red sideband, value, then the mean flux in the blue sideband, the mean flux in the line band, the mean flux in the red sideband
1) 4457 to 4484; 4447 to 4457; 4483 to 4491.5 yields 0.3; 3.91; 3.87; 3.93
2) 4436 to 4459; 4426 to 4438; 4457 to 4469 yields -1.8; 3.77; 4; 3.64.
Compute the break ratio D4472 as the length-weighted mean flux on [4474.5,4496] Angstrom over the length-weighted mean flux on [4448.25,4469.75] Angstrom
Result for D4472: 1.1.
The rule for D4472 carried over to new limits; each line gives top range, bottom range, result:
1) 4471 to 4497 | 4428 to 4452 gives 1.00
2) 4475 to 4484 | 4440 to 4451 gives 0.95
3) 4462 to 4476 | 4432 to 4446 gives 0.97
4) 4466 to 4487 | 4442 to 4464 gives 1.01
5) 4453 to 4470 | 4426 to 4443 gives 0.95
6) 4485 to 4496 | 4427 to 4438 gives 1.03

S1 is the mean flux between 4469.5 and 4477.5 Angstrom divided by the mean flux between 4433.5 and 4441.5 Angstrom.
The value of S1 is 1.08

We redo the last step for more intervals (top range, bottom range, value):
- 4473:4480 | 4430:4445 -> 1.04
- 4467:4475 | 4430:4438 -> 1.06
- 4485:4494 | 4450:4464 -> 1.05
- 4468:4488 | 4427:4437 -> 1.06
